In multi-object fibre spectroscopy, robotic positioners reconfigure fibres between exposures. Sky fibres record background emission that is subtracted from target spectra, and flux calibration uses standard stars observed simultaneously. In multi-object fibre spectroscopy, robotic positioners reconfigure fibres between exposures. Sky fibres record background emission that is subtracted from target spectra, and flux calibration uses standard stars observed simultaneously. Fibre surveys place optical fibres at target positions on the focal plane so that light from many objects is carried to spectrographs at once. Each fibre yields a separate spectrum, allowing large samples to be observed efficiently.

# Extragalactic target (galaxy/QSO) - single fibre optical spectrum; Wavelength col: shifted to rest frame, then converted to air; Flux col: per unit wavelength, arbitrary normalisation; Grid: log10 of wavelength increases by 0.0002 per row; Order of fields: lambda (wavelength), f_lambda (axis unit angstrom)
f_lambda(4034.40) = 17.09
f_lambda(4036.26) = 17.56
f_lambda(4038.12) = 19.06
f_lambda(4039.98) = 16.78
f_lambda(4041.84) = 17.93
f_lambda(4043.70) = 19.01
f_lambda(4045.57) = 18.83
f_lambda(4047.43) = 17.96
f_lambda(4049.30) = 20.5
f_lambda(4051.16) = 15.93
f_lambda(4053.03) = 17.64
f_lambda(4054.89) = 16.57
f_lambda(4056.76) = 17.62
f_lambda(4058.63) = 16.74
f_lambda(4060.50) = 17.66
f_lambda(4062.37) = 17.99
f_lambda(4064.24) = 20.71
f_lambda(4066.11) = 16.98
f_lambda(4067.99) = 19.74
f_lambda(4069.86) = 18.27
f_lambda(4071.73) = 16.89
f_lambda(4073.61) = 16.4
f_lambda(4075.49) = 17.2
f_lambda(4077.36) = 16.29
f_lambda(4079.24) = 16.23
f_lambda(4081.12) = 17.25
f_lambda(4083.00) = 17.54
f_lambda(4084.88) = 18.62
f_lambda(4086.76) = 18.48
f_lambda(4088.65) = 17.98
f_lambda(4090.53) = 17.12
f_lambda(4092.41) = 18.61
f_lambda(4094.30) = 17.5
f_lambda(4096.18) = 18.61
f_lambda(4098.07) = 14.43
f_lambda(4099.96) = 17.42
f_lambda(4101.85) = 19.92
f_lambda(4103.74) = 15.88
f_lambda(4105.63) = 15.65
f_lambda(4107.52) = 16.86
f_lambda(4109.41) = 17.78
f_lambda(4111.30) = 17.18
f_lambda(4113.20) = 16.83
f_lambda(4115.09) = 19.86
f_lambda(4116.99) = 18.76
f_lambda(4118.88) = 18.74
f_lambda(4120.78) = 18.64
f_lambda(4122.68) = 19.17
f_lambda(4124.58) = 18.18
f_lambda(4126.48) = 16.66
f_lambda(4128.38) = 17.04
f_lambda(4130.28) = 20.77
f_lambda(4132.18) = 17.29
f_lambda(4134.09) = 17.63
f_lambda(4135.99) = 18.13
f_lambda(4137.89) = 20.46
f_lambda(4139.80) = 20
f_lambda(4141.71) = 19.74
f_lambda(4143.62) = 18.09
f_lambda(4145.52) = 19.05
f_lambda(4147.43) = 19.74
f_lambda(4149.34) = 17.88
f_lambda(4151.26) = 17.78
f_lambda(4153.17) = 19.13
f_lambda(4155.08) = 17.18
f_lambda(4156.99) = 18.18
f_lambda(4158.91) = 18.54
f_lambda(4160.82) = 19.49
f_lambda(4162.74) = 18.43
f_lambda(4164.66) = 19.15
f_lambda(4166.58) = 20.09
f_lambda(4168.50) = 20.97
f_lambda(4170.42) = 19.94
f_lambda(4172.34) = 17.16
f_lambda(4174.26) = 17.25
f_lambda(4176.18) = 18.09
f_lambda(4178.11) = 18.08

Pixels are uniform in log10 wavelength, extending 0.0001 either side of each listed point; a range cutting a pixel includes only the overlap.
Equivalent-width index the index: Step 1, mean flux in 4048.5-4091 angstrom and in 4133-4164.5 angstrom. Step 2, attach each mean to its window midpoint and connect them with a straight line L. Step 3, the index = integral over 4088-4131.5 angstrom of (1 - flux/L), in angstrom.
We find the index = 0.9 angstrom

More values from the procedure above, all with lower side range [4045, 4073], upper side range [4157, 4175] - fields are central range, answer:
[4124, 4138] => 0.4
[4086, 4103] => 0.5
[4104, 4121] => 0.7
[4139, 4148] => -0.3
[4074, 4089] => 0.7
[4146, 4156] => 0.2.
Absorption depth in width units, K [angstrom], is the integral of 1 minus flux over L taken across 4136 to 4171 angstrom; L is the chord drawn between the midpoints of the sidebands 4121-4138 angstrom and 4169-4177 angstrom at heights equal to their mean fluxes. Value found -1.5 angstrom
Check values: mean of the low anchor 18.3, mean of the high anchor 18.3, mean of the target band 19.1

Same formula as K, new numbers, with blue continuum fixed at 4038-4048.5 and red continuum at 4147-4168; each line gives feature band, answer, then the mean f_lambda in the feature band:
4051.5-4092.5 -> 1.62 angstrom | 17.6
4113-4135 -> 0.25 angstrom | 18.3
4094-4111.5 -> 1.29 angstrom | 17.1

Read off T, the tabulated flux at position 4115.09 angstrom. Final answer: 19.86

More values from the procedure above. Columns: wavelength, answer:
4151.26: 17.78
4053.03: 17.64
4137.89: 20.46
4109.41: 17.78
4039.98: 16.78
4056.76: 17.62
